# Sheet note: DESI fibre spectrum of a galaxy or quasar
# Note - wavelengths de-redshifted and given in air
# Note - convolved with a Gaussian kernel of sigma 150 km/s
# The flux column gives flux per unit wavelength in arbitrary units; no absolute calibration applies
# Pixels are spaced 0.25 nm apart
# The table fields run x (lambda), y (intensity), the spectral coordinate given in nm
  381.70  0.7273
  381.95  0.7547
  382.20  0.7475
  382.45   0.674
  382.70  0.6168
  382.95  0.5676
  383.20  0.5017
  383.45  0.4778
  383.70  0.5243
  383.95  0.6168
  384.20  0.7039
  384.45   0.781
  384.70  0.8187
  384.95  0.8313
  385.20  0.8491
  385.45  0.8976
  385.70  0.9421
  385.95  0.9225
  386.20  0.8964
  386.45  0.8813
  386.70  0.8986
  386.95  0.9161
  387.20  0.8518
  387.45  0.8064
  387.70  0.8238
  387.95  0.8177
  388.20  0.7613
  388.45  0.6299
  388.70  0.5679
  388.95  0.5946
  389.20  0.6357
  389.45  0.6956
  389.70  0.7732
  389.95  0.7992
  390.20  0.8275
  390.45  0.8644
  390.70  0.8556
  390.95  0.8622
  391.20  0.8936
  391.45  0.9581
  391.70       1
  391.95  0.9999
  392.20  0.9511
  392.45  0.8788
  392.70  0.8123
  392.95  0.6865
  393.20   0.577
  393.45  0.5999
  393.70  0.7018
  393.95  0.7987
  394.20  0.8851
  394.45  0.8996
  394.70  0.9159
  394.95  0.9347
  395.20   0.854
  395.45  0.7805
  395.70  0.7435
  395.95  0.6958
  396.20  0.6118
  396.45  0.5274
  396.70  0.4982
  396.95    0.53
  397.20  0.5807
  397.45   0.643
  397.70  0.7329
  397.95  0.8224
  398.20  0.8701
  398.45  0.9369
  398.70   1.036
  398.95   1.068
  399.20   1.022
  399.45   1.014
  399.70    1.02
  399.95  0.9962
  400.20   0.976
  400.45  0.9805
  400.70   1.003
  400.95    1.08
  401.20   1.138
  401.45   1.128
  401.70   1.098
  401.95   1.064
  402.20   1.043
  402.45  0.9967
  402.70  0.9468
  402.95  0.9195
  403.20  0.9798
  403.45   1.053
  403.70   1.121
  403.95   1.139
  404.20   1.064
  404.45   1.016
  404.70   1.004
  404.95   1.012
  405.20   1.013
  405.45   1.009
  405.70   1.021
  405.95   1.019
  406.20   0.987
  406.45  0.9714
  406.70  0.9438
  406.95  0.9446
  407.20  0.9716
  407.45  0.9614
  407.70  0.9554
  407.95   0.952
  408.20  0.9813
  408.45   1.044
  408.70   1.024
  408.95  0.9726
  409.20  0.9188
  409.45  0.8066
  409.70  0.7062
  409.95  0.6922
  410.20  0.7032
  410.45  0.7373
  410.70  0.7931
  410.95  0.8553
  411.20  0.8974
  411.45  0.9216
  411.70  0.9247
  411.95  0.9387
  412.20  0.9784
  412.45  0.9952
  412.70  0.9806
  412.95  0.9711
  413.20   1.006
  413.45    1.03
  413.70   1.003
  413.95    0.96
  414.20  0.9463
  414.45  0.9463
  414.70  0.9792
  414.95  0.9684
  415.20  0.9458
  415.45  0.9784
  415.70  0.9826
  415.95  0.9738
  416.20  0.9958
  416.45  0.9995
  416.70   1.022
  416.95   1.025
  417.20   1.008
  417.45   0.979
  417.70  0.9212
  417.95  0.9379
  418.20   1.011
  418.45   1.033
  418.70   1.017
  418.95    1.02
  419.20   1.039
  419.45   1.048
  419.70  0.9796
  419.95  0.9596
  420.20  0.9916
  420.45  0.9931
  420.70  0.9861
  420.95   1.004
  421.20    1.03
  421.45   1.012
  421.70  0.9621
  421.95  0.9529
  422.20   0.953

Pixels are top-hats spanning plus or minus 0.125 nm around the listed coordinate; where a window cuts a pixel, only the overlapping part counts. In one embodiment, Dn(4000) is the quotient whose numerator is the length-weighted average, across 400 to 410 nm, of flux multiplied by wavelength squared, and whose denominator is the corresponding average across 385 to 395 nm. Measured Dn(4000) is 1.3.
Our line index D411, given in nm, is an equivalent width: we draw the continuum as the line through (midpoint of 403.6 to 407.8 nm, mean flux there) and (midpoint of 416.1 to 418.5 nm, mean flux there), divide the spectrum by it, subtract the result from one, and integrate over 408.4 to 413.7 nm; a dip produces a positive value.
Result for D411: 0.53 nm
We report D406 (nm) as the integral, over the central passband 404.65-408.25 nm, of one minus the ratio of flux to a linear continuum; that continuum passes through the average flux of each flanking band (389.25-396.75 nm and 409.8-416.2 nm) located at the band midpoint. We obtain -0.407 nm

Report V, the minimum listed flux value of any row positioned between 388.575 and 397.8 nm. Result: 0.4982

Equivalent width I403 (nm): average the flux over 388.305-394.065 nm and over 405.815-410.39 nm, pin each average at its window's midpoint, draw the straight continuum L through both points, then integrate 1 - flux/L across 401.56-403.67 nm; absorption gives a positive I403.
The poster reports -0.35 nm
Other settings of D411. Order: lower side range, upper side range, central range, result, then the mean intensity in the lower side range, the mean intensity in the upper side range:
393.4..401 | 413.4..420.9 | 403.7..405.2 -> -0.27 nm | 0.831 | 0.989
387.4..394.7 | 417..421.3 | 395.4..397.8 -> 0.59 nm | 0.794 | 0.998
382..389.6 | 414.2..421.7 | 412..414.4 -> -0.07 nm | 0.742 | 0.991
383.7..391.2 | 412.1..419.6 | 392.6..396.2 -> 0.30 nm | 0.794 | 0.99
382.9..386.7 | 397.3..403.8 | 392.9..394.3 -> 0.28 nm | 0.756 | 0.986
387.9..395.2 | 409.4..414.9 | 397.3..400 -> -0.27 nm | 0.8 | 0.901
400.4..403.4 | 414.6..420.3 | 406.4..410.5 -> 0.47 nm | 1.03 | 0.992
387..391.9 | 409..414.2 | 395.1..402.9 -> -0.43 nm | 0.796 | 0.893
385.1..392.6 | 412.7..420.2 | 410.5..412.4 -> 0.12 nm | 0.835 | 0.989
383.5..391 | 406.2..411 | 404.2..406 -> -0.29 nm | 0.784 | 0.894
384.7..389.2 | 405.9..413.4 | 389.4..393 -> -0.14 nm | 0.812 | 0.919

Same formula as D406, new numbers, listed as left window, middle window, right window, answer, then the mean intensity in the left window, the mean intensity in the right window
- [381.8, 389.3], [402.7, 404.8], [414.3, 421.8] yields -0.355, 0.744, 0.992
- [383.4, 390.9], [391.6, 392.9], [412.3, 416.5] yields -0.154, 0.779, 0.98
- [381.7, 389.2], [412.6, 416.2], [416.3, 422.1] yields -0.061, 0.745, 0.997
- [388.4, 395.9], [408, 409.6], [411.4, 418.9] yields -0.040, 0.8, 0.98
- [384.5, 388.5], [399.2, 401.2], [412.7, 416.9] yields -0.229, 0.849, 0.983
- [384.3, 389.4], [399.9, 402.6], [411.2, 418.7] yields -0.464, 0.804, 0.977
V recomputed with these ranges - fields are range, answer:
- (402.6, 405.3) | 0.9195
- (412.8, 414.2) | 0.9463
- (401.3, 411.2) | 0.6922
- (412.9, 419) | 0.9212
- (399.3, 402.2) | 0.976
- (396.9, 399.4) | 0.53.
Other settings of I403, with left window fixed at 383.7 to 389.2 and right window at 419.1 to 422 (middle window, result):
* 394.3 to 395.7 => -0.04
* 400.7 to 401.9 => -0.29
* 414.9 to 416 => 0.00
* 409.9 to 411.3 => 0.23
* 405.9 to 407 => -0.07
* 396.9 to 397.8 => 0.24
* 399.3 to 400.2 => -0.14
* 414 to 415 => 0.00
